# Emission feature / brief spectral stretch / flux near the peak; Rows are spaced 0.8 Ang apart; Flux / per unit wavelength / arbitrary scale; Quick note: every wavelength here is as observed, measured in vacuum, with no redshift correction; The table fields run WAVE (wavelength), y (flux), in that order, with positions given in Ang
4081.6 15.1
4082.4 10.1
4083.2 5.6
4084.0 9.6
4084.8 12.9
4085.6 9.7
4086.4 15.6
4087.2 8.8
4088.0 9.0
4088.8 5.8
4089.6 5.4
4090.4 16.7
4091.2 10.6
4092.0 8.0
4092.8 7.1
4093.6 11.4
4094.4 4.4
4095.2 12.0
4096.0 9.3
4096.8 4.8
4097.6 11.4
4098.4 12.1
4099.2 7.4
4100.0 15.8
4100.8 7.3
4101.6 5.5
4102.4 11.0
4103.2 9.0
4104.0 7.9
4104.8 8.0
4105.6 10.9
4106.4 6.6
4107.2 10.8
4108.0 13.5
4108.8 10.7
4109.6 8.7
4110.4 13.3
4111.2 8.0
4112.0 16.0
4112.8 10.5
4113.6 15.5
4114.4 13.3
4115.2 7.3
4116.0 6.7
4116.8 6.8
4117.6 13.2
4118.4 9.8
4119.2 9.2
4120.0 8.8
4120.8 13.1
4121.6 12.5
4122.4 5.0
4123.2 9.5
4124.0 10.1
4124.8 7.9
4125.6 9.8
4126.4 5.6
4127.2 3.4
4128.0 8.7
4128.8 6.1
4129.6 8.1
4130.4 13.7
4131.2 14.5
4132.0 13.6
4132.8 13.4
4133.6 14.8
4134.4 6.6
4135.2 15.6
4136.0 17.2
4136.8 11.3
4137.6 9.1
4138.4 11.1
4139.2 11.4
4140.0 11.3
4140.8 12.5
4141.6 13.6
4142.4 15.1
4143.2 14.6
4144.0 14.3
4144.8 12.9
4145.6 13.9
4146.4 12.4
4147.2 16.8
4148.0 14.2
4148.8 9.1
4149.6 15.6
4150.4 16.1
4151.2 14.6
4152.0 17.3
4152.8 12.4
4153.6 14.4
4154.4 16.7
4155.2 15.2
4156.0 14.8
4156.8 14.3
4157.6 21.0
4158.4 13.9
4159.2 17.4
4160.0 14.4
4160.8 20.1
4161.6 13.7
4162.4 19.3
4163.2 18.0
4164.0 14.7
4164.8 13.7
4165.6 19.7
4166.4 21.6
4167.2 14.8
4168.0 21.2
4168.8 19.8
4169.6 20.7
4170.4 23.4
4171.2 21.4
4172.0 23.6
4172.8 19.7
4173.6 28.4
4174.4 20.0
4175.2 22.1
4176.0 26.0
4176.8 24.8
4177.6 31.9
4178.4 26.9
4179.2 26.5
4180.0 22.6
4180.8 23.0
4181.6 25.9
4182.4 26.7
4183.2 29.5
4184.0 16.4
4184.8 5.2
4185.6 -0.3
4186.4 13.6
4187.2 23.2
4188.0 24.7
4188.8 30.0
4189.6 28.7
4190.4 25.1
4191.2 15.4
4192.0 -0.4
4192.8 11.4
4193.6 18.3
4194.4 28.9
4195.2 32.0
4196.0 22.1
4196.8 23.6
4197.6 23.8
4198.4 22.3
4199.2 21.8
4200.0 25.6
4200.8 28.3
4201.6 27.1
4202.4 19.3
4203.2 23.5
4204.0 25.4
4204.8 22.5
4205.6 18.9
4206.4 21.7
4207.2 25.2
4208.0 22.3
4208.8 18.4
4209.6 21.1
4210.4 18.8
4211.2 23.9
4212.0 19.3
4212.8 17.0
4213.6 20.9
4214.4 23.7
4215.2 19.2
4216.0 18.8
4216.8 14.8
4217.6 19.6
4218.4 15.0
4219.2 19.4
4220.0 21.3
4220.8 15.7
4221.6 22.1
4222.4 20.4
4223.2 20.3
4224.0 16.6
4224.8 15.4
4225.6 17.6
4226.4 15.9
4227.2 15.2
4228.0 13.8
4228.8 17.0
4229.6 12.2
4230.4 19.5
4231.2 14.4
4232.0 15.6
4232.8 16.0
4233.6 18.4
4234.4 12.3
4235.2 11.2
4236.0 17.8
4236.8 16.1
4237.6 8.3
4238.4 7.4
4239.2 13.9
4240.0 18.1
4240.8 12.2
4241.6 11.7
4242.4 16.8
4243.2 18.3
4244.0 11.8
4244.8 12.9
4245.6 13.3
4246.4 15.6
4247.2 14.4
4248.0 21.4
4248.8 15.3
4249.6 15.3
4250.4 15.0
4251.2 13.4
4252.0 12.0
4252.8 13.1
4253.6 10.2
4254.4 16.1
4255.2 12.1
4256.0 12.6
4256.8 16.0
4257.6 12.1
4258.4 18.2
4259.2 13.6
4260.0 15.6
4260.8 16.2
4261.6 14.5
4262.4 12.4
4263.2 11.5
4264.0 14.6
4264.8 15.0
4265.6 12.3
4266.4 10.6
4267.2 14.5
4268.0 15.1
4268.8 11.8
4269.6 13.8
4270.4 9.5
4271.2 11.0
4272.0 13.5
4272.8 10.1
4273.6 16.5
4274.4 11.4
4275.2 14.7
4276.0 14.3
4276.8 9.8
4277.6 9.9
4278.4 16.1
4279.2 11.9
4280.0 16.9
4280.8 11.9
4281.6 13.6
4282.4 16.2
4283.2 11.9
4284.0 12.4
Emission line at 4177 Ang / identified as C IV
